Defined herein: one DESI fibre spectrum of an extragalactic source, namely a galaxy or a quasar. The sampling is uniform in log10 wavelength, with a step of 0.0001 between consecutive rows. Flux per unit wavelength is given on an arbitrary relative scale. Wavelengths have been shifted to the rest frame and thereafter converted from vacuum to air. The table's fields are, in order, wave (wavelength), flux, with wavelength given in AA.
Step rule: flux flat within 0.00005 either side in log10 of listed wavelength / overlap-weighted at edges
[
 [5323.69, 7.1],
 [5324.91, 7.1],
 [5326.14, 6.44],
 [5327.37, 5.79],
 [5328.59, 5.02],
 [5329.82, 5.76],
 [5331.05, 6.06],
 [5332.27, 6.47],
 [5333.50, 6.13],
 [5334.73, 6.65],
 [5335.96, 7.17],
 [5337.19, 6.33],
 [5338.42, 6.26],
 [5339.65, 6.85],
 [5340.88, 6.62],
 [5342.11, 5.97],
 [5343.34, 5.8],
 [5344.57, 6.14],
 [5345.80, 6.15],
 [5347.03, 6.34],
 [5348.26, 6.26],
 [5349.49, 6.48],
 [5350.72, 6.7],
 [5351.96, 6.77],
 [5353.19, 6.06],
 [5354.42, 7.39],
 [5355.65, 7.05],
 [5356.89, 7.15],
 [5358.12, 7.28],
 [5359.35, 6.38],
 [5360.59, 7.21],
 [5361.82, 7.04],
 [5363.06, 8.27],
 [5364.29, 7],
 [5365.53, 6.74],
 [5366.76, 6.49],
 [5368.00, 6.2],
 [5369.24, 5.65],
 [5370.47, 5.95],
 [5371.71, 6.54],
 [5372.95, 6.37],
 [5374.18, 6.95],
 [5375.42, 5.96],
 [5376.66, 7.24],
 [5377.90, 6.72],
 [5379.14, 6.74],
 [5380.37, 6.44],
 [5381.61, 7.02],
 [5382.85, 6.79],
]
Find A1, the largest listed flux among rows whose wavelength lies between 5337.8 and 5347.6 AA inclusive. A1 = 6.85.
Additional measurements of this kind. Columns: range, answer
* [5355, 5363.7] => 8.27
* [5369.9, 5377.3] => 7.24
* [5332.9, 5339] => 7.17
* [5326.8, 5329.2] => 5.79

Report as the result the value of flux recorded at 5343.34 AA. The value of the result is 5.8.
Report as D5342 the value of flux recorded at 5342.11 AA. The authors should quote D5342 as 5.97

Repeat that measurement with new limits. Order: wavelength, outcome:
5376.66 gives 7.24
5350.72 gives 6.7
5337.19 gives 6.33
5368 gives 6.2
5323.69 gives 7.1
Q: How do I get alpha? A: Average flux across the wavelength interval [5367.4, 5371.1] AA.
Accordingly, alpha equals 5.93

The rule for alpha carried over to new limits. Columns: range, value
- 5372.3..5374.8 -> 6.67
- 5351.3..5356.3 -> 6.81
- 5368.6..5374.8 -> 6.29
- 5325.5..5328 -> 6.11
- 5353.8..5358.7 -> 7.22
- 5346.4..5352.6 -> 6.51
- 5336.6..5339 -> 6.29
